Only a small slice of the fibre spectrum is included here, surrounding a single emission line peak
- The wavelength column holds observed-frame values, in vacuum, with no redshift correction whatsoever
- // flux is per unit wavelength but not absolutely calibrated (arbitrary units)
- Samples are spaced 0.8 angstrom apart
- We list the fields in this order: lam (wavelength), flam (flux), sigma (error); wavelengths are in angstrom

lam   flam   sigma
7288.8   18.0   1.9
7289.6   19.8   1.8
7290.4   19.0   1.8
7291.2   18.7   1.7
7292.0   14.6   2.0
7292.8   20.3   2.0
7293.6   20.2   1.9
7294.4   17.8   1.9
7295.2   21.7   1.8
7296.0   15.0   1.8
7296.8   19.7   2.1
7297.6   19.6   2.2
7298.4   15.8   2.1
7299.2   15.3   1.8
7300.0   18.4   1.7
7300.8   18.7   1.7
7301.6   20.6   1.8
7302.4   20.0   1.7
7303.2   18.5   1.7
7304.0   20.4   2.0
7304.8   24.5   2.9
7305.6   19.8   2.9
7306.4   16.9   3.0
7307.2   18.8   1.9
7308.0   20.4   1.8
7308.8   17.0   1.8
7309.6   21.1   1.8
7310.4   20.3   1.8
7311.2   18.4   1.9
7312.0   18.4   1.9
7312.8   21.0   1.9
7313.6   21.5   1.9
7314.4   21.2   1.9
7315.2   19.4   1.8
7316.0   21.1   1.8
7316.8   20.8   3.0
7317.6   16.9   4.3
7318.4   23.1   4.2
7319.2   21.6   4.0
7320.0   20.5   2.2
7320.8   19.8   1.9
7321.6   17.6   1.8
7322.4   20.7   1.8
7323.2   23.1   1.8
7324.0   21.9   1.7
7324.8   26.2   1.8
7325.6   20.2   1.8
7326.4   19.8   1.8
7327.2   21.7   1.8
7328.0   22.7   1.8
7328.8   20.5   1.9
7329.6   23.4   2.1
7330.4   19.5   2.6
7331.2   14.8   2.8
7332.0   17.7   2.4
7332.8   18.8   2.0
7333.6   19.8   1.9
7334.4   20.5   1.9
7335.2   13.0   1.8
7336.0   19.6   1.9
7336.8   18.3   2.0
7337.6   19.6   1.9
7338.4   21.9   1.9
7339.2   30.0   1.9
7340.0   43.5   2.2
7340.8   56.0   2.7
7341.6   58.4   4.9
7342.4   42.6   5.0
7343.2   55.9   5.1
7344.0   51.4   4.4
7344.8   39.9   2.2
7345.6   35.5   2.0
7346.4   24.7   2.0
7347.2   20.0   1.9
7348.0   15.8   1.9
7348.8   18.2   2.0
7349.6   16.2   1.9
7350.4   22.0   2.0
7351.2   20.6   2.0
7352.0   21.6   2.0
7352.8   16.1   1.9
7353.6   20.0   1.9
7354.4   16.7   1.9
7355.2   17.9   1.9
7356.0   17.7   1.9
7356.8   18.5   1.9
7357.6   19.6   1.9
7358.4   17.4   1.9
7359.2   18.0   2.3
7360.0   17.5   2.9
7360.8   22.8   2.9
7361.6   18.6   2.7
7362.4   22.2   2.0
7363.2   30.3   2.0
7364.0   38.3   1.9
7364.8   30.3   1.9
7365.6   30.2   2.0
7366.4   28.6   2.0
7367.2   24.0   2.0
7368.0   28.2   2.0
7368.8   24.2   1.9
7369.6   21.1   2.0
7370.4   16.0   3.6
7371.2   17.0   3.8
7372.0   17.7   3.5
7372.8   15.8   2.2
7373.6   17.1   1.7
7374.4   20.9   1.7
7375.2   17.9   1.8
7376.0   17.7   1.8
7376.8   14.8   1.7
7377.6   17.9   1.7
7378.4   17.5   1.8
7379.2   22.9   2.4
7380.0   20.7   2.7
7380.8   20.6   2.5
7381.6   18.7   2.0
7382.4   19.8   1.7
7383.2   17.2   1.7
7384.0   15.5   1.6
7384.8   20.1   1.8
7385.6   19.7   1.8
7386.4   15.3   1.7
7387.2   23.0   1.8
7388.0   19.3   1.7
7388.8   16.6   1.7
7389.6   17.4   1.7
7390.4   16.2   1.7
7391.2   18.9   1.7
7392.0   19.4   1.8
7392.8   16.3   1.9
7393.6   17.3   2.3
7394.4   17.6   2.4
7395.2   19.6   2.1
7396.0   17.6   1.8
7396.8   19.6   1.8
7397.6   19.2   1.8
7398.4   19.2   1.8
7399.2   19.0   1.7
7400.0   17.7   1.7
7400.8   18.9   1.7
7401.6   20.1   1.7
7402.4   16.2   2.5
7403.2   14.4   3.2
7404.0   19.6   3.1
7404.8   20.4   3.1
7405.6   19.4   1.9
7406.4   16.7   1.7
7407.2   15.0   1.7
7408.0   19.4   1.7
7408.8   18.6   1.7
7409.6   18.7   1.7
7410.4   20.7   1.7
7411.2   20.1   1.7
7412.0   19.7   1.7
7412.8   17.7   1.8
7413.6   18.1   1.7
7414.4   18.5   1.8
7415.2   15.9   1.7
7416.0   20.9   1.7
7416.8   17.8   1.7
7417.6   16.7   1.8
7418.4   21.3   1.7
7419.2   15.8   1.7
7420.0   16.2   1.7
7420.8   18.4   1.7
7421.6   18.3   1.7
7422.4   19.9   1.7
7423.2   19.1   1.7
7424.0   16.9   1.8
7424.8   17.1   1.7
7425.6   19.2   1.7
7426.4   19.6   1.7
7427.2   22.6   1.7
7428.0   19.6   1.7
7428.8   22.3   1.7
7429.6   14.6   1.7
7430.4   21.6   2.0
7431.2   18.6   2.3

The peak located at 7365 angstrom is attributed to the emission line [N II]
